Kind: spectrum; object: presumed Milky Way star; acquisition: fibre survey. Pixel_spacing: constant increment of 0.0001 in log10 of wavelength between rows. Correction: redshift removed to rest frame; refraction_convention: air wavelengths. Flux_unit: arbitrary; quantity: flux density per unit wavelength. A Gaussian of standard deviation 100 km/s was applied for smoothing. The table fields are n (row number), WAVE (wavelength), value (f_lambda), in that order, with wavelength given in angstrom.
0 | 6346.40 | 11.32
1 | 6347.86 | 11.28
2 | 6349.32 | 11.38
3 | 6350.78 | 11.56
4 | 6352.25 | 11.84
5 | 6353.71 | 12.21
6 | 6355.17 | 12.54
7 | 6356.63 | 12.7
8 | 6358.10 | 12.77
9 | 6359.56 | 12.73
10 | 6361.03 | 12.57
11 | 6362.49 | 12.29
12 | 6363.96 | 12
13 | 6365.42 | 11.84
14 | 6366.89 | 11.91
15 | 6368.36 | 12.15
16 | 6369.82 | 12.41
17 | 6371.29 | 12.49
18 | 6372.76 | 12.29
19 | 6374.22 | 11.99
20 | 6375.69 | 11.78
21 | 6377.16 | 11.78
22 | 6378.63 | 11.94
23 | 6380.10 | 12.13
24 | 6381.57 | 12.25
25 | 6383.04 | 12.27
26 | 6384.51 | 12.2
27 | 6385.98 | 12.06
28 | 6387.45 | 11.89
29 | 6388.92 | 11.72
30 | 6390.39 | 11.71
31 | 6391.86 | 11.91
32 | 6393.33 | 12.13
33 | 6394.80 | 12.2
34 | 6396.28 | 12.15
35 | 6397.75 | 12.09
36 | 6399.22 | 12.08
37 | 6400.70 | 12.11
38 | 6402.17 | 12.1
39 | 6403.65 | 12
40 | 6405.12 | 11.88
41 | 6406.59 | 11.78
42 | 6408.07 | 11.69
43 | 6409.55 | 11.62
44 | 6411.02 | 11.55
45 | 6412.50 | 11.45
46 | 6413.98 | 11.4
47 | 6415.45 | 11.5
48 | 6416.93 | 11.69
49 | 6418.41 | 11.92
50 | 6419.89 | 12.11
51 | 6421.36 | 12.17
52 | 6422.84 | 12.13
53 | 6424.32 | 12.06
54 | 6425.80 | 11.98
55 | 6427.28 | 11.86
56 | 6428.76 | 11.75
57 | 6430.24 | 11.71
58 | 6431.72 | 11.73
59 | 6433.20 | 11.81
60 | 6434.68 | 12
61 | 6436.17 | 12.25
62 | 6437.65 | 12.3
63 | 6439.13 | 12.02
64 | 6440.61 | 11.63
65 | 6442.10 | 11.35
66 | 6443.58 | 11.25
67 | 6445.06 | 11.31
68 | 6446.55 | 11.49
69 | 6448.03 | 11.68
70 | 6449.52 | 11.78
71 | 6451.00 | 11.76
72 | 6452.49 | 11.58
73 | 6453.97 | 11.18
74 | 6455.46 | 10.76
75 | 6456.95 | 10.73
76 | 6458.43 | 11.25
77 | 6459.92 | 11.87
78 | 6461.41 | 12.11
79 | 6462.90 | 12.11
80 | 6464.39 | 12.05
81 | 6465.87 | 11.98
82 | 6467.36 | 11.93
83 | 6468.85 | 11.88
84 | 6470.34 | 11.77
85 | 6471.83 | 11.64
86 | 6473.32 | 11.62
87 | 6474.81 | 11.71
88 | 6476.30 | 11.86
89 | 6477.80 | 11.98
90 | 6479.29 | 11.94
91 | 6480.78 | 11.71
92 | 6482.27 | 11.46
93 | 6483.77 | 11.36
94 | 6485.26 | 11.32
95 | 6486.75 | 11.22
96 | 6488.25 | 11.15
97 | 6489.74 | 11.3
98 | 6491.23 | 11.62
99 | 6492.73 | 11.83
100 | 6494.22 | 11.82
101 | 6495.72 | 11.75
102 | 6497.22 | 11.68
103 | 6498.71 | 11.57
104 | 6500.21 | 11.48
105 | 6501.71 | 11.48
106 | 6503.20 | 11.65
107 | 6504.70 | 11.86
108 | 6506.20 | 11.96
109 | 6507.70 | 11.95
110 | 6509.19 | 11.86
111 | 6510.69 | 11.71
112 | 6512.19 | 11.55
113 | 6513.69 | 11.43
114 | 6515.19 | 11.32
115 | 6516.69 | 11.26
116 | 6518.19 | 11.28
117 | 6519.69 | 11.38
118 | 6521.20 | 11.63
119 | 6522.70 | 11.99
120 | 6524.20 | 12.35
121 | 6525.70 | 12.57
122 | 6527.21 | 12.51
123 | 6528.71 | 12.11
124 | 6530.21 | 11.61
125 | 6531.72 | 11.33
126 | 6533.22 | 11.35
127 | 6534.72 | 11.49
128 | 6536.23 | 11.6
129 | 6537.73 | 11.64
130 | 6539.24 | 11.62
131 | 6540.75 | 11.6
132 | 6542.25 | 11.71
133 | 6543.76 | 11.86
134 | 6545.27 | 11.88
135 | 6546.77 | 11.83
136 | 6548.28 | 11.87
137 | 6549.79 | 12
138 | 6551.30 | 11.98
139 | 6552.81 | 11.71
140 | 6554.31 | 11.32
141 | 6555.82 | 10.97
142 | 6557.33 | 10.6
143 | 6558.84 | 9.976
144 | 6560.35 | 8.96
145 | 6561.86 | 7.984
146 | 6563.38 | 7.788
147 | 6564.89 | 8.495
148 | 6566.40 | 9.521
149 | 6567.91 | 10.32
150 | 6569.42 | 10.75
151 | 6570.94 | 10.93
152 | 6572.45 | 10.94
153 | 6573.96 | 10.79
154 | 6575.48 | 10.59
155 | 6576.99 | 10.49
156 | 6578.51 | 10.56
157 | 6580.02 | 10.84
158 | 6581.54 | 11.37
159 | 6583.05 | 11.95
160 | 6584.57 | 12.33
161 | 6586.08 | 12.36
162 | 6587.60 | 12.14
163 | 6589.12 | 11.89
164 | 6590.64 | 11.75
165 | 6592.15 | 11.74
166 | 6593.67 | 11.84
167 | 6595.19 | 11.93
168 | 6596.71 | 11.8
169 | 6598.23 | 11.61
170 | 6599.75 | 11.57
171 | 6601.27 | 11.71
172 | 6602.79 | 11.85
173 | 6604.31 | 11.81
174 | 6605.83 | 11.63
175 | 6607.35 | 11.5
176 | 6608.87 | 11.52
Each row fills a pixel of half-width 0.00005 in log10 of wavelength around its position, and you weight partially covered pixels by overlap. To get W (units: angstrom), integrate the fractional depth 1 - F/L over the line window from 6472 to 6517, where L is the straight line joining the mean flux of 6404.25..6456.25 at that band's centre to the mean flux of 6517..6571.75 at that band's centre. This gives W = -0.9 angstrom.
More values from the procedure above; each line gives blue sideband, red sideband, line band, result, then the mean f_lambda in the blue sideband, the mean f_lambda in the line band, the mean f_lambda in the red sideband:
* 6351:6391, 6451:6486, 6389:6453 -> 0.35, 12.2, 11.8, 11.6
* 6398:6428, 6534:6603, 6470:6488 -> -0.10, 11.9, 11.6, 11.1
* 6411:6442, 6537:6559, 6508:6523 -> 0.11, 11.9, 11.5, 11.5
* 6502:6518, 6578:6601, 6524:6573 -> 2.65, 11.6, 11.1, 11.7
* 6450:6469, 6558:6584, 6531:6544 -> -1.20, 11.6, 11.6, 10.1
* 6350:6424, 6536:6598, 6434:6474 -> 0.00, 12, 11.7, 11.1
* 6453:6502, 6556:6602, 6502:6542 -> -1.55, 11.6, 11.7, 10.9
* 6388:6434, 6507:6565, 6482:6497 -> 0.04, 11.9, 11.5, 11.3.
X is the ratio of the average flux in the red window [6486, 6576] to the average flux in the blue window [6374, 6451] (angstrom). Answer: 0.95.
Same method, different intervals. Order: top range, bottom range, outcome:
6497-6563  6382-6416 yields 0.96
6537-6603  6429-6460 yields 0.96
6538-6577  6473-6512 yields 0.92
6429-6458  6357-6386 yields 0.95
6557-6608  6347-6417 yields 0.91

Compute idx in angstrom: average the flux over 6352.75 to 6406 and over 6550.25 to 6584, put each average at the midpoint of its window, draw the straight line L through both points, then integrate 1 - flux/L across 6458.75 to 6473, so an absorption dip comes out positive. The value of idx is -0.68 angstrom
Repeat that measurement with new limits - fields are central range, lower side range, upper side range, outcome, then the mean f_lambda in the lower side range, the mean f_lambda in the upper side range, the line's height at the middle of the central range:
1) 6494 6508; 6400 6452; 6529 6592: -0.4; 11.8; 11.1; 11.4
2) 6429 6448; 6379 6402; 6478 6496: 0.1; 12.1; 11.6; 11.8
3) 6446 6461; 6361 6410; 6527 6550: 0.6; 12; 11.7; 11.9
